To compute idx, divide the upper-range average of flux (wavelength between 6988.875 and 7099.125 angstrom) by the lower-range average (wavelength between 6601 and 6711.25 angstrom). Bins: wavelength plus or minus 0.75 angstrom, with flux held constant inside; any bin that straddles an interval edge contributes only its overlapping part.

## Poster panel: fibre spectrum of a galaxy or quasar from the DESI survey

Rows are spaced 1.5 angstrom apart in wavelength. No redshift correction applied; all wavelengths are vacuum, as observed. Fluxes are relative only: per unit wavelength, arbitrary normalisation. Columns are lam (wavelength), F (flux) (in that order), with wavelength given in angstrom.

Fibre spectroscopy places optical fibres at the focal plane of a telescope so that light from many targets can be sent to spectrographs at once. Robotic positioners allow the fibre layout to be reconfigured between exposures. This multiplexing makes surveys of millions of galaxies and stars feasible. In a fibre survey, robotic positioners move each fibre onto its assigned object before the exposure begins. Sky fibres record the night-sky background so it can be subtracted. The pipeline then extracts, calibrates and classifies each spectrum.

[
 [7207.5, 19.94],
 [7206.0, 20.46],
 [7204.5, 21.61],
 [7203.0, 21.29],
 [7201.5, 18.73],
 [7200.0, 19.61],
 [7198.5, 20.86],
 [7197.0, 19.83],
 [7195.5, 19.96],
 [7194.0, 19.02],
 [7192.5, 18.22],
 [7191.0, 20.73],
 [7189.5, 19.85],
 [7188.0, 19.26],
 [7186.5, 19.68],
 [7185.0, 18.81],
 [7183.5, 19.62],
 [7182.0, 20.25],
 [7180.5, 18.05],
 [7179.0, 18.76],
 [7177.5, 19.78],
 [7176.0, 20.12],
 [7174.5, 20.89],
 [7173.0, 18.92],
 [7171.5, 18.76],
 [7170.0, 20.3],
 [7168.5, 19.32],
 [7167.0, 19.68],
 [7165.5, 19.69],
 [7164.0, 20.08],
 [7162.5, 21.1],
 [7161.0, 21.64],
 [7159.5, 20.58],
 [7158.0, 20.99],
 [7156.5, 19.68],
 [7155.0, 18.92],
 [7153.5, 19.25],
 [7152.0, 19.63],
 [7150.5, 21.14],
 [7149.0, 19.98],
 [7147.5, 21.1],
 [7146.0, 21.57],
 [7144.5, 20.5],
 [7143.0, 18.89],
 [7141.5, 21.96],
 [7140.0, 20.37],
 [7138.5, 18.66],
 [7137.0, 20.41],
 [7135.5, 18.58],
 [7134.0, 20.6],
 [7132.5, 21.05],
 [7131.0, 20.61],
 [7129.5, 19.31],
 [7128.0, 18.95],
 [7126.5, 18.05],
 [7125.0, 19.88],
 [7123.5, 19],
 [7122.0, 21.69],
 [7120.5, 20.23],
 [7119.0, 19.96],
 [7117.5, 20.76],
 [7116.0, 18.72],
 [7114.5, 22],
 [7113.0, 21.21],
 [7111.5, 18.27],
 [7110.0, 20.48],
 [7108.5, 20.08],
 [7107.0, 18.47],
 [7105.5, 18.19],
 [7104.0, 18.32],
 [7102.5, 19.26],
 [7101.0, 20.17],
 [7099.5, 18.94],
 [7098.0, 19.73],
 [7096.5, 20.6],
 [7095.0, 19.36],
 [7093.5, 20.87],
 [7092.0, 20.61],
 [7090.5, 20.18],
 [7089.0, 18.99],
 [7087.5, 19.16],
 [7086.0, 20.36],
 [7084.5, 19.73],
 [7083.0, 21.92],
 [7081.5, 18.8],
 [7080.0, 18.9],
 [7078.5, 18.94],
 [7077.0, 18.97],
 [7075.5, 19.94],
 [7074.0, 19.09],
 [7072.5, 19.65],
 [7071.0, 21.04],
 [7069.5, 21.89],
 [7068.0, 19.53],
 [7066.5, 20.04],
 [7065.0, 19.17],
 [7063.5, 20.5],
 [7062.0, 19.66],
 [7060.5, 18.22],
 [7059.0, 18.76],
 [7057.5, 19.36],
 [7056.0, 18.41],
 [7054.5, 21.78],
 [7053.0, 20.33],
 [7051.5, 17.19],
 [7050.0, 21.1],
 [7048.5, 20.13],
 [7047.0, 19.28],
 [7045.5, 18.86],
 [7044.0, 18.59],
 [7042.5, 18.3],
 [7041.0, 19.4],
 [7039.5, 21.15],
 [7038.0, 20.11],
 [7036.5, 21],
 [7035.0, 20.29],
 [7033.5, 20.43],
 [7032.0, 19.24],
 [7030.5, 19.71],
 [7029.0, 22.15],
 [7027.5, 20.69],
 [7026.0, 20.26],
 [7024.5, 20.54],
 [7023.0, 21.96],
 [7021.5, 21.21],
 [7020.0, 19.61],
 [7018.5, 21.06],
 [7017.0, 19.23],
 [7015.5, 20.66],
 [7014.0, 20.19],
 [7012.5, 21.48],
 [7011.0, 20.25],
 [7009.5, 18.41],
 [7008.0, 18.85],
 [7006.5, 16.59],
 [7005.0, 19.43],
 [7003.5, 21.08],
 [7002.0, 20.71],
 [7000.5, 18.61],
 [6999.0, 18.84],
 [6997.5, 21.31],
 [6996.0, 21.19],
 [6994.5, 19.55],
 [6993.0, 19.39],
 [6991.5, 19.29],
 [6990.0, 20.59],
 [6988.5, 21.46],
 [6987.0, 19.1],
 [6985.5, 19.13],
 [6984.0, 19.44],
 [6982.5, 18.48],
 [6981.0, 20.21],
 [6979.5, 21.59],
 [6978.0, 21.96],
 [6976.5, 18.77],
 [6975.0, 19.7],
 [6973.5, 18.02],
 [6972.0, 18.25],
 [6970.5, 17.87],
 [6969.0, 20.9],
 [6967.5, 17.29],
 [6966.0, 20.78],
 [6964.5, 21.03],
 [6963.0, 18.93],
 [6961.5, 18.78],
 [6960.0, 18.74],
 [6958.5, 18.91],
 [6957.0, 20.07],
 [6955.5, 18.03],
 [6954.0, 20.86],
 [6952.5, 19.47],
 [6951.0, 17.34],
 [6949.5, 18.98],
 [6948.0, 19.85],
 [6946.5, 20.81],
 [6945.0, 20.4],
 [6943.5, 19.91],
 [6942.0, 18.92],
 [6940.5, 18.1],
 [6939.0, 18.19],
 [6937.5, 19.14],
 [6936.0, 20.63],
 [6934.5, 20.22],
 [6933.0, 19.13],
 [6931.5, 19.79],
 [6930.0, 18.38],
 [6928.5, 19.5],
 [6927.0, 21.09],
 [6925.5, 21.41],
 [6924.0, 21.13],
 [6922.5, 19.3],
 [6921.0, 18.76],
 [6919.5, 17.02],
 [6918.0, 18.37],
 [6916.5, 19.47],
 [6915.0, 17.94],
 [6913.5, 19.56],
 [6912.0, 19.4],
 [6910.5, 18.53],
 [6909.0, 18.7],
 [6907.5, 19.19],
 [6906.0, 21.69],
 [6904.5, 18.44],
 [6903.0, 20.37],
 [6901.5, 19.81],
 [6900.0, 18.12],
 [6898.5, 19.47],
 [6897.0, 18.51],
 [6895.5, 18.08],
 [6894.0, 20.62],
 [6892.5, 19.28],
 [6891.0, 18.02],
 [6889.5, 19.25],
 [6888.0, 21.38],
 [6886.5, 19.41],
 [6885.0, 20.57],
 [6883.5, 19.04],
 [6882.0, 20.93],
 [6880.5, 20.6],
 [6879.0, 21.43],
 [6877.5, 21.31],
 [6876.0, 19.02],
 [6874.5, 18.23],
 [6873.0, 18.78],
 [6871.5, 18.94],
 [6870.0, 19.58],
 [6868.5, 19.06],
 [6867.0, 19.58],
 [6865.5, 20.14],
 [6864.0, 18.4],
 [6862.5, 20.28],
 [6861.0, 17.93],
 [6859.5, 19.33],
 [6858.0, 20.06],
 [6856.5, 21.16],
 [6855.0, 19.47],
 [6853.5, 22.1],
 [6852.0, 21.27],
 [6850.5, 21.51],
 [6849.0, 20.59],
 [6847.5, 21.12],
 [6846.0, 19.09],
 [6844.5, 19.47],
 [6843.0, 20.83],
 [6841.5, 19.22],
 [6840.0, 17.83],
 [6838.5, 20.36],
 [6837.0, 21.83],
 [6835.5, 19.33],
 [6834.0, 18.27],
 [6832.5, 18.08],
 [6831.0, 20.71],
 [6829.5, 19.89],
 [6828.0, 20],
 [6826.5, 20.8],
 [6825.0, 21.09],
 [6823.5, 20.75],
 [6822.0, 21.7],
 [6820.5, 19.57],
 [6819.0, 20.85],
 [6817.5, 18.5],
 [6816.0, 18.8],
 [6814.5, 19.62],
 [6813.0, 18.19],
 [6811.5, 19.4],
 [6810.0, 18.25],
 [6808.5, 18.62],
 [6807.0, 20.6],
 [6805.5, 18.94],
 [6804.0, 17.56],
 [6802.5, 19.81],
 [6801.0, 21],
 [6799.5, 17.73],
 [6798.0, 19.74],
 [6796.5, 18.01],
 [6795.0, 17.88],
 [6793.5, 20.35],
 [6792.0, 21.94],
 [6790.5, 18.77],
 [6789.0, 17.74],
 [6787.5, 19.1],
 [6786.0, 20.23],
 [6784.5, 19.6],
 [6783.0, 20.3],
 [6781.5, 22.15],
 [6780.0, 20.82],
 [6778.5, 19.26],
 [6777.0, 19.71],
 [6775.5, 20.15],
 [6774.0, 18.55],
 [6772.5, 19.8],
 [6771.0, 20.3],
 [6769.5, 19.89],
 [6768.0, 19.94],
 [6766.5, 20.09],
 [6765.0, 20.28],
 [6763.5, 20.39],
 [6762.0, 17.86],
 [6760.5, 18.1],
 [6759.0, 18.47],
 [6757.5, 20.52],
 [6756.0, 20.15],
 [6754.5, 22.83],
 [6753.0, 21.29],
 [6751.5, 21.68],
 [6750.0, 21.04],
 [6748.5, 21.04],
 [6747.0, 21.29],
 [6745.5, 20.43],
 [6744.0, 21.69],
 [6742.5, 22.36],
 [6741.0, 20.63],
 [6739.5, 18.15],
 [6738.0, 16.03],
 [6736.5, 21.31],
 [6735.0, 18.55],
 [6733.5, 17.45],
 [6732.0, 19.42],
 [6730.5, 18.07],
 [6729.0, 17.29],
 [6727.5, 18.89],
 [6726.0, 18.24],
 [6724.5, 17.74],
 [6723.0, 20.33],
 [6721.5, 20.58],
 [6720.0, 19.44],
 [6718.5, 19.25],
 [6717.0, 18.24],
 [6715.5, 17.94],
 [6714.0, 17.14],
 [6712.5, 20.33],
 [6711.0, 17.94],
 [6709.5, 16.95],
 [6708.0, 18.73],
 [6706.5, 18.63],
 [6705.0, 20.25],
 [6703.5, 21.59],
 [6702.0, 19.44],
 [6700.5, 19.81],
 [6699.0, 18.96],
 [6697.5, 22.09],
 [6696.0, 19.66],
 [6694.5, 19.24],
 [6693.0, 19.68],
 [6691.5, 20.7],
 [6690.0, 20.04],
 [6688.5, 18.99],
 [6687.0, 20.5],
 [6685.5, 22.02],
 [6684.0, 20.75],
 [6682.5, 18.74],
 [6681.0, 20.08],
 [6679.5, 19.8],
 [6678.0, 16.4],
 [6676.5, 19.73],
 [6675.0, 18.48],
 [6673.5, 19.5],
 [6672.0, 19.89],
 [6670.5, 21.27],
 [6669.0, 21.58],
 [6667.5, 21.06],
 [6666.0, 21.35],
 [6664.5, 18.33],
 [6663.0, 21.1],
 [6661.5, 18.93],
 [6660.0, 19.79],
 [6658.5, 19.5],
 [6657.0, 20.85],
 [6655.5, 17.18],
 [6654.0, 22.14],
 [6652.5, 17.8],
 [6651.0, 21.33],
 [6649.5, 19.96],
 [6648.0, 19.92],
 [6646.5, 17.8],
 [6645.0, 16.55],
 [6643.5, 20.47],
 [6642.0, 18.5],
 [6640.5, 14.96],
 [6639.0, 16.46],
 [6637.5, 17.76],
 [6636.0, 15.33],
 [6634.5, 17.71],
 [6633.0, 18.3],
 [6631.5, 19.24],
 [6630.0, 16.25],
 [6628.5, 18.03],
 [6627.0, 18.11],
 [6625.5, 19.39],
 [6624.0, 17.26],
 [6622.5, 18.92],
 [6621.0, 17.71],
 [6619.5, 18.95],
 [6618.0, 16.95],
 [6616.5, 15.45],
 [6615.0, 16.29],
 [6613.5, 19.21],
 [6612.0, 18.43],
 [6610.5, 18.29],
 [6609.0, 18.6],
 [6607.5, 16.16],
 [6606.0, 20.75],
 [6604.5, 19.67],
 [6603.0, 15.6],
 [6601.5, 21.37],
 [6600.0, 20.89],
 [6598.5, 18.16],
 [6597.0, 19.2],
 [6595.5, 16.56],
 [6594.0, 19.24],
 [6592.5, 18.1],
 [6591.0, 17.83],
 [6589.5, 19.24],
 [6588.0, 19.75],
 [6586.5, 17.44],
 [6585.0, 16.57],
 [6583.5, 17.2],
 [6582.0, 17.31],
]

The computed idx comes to 1.0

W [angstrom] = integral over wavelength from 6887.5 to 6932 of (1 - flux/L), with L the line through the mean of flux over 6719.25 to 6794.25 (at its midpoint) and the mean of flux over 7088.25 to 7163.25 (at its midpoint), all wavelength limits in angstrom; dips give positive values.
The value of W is 1.21 angstrom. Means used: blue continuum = 19.8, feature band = 19.3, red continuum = 20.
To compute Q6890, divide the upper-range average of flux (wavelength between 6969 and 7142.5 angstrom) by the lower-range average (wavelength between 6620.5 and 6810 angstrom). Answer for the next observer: 1.0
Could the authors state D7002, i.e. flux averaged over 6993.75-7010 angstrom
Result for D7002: 19.5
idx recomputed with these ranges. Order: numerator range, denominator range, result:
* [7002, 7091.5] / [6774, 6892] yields 1.01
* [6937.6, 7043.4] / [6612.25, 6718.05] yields 1.04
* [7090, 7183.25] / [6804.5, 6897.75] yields 1.01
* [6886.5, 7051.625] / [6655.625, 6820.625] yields 1.00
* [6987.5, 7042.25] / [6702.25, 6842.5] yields 1.03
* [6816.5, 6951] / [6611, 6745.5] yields 1.03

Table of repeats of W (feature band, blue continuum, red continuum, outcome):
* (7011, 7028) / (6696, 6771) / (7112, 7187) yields -0.64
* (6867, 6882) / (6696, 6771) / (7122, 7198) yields -0.04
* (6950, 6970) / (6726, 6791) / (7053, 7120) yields 0.48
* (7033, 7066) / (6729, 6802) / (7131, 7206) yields 0.48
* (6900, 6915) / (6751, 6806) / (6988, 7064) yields 0.35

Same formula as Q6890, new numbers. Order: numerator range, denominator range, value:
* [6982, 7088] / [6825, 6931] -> 1.01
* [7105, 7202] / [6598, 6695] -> 1.05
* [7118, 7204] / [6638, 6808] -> 1.02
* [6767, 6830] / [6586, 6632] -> 1.08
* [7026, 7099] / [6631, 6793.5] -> 1.02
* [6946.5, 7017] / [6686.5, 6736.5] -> 1.02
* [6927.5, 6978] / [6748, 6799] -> 0.97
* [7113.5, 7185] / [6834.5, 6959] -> 1.02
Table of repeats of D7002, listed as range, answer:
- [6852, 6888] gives 19.9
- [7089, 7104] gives 19.8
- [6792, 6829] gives 19.5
